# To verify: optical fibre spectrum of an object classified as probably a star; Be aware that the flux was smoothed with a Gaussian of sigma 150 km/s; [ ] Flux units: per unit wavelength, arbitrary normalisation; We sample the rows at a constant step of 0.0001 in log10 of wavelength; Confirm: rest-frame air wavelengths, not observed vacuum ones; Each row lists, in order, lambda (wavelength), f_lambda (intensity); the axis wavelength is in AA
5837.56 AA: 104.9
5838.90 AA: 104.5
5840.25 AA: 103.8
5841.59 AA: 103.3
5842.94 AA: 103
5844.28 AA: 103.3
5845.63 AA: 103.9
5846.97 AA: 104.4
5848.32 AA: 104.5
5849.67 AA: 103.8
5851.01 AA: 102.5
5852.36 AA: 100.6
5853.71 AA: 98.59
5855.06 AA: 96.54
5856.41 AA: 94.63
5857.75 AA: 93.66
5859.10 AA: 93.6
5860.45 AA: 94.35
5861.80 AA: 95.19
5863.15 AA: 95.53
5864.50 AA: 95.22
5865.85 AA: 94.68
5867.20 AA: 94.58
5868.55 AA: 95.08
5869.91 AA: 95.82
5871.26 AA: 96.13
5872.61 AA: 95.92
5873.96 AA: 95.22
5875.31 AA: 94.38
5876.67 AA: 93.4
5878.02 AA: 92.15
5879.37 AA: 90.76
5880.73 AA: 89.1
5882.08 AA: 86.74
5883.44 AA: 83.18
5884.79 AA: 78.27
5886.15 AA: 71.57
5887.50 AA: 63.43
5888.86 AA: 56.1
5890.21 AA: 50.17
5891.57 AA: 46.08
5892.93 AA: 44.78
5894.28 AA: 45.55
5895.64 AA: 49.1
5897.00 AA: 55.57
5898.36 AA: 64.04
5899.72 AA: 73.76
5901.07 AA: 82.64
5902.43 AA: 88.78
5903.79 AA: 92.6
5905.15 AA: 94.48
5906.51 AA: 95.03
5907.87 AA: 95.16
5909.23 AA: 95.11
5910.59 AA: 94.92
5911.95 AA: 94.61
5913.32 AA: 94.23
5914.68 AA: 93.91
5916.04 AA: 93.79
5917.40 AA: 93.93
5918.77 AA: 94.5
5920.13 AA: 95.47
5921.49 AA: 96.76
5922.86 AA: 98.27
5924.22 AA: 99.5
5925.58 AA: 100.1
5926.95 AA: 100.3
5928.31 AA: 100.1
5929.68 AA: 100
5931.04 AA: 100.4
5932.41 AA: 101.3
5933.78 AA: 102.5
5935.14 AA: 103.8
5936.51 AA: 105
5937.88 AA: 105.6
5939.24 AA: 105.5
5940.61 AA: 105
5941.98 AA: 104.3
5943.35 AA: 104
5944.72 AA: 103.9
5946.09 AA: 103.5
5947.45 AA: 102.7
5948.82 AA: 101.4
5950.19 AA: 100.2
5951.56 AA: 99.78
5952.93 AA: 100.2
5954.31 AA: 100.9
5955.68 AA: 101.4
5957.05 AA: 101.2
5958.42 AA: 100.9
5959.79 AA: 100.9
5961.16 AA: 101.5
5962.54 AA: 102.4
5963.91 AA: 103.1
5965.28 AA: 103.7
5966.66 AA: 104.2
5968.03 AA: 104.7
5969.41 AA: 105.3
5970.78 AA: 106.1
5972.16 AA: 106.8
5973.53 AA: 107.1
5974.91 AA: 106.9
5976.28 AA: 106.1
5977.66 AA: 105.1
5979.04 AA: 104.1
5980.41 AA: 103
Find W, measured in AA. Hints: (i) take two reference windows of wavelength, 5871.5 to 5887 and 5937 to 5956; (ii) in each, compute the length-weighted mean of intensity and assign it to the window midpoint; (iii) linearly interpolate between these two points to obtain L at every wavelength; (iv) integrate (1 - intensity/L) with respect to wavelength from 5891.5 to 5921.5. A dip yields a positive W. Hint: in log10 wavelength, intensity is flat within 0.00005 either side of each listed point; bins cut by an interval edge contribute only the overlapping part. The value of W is 3.98 AA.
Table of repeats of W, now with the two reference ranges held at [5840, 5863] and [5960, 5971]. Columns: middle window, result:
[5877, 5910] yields 8.7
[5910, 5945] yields 0.9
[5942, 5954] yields 0.1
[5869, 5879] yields 0.6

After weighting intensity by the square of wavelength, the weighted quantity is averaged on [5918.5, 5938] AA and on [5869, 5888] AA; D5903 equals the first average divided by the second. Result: 1.16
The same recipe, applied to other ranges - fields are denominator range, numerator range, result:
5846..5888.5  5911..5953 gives 1.10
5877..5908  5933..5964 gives 1.43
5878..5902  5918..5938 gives 1.50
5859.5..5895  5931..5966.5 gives 1.28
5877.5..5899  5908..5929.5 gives 1.47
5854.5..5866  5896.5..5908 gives 0.88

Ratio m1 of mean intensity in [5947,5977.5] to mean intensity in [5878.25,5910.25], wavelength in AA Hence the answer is 1.4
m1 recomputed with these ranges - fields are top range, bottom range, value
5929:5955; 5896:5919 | 1.17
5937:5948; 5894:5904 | 1.52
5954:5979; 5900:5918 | 1.12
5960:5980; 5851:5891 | 1.18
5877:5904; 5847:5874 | 0.72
